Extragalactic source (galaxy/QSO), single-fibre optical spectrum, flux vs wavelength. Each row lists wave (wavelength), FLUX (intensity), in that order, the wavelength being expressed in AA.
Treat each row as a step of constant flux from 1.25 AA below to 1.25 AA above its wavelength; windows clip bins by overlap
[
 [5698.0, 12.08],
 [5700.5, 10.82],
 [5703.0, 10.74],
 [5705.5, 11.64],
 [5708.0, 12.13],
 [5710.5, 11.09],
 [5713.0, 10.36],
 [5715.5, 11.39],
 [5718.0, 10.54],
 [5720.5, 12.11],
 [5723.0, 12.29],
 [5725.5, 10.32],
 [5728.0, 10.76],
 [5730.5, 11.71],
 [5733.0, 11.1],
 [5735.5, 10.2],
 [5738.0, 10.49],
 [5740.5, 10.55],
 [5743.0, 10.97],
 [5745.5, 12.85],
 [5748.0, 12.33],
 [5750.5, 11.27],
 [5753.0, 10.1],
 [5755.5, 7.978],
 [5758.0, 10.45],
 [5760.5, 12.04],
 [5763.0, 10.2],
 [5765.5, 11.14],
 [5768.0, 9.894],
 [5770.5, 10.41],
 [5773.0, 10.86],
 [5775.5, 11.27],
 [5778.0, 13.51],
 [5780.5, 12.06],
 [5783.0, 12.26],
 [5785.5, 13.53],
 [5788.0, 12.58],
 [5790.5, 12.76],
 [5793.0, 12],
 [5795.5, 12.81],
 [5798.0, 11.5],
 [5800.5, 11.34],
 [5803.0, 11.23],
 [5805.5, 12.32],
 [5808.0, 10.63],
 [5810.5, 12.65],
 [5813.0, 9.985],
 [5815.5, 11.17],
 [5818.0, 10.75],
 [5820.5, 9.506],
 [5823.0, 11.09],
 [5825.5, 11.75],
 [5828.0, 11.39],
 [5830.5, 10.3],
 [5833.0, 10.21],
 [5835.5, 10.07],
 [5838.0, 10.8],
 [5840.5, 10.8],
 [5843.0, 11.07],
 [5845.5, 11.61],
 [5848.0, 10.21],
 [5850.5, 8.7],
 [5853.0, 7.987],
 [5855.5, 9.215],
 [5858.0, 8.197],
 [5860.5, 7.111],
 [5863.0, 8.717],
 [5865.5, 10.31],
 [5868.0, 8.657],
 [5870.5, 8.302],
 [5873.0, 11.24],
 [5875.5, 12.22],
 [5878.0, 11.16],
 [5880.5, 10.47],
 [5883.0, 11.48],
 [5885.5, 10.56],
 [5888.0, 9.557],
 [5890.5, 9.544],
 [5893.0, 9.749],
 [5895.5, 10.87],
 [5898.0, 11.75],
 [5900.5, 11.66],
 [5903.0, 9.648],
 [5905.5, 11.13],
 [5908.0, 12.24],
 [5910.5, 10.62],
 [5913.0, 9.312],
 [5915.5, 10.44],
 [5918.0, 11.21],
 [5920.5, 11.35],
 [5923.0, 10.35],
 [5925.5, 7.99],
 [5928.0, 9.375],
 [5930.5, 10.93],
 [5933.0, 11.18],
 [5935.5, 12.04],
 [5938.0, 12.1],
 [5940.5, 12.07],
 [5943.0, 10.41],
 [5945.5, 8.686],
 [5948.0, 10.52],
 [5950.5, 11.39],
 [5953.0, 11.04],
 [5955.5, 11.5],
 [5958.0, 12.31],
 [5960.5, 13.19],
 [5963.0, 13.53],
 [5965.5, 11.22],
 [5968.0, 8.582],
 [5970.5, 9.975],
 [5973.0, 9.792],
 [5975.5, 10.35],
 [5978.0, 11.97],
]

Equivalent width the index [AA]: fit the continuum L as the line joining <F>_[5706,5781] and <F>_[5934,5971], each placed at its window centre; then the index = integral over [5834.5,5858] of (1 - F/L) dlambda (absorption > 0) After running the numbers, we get 2.6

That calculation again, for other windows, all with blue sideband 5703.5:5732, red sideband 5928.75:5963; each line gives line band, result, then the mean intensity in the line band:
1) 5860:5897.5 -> 4.2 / 10.1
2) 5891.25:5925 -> 2.0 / 10.7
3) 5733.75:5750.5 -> 0.1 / 11.2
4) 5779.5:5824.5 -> -1.4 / 11.7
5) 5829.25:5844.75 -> 1.0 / 10.6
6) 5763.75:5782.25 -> 0.0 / 11.3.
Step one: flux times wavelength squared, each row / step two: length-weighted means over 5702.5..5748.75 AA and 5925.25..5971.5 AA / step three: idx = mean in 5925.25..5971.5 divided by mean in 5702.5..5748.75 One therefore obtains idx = 1.06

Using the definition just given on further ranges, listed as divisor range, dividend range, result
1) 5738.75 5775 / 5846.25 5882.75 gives 0.92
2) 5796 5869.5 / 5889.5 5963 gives 1.09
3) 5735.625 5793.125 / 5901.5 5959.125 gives 1.01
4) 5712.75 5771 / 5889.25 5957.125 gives 1.05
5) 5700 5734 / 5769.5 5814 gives 1.09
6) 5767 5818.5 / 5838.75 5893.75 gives 0.86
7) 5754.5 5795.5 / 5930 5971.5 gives 1.04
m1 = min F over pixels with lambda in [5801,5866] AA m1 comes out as 7.111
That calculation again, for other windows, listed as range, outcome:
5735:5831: 7.978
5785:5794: 12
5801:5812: 10.63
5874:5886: 10.47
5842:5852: 8.7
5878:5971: 7.99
